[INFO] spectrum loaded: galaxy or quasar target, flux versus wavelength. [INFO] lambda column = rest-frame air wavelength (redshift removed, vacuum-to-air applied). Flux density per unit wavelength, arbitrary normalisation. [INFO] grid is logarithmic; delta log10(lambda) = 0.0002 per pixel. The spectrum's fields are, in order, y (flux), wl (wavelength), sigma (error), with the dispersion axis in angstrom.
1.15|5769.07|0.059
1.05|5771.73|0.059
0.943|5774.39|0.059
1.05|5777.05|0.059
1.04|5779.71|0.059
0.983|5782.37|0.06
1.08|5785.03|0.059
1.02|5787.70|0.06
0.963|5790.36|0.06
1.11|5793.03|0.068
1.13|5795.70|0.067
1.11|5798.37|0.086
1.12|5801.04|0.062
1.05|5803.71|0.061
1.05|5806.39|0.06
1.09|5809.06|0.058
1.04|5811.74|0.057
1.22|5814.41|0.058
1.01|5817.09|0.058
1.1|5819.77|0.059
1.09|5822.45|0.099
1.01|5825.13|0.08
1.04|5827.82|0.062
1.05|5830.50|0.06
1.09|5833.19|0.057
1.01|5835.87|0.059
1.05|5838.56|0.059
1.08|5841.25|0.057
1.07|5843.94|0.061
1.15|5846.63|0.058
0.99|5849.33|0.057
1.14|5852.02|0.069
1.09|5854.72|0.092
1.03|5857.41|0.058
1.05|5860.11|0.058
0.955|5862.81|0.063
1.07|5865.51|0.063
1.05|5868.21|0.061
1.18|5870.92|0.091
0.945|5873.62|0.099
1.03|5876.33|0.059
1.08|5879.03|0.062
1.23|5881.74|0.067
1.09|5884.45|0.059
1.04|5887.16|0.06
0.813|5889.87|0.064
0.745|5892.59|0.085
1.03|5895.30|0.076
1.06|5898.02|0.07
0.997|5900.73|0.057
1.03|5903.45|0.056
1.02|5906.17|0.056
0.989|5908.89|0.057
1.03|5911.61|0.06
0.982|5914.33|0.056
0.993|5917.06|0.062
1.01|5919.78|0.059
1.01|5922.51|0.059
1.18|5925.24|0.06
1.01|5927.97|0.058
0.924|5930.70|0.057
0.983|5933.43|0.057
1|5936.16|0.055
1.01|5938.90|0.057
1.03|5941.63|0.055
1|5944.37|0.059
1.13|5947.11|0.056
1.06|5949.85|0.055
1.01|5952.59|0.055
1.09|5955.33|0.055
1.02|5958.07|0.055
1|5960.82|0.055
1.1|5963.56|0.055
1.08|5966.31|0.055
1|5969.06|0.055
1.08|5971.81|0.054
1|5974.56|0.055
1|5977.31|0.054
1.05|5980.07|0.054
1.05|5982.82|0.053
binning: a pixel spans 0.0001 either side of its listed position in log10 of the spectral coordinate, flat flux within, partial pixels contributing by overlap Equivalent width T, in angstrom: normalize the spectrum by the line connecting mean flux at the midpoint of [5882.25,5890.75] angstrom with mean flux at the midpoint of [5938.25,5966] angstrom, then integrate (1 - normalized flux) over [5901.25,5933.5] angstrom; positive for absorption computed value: 0.5 angstrom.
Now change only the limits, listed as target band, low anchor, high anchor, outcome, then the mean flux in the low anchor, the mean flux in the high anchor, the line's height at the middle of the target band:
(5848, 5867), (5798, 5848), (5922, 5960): 0.3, 1.07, 1.03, 1.06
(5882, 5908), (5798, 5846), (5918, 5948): 1.2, 1.07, 1.02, 1.04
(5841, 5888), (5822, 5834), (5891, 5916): -2.4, 1.05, 0.985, 1.02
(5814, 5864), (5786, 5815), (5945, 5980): 0.4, 1.08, 1.05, 1.07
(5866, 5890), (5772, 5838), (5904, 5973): -0.5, 1.06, 1.03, 1.04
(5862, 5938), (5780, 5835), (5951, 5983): 2.4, 1.07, 1.04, 1.05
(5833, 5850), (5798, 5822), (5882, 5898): -0.4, 1.09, 0.973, 1.04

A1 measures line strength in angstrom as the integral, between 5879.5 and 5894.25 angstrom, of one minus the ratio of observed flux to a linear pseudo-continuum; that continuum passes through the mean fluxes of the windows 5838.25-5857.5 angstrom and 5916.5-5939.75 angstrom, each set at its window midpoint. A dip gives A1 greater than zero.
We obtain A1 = 0.8 angstrom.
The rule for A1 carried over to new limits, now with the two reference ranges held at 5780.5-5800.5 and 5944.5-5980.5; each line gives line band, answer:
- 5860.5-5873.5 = 0.0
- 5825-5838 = 0.2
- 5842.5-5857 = -0.4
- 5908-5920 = 0.6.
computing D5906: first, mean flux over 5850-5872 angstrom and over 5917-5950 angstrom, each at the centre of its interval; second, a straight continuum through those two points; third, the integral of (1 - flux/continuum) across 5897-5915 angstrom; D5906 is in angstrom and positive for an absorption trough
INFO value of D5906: 0.4 angstrom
